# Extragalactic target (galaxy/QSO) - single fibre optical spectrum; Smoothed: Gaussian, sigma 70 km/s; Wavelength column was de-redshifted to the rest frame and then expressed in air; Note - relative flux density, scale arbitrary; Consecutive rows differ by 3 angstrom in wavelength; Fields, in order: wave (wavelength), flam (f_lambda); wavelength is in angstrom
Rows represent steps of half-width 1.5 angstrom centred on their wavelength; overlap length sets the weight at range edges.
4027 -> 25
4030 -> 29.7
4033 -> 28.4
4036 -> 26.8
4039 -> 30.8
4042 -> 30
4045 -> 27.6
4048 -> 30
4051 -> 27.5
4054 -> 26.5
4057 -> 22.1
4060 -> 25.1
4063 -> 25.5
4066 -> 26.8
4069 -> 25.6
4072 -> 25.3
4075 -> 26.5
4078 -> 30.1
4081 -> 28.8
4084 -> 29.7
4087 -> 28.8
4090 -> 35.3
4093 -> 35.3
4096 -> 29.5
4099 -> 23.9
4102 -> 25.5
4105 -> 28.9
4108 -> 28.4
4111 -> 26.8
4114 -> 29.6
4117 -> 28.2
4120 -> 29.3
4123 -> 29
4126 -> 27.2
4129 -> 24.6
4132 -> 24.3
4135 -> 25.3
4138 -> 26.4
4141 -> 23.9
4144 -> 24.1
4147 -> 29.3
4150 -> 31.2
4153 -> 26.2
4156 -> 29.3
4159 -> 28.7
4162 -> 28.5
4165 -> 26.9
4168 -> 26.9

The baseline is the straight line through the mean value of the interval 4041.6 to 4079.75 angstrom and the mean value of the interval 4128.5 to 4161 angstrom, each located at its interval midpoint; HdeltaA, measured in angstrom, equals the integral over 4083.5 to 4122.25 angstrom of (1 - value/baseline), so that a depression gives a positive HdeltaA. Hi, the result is -3.5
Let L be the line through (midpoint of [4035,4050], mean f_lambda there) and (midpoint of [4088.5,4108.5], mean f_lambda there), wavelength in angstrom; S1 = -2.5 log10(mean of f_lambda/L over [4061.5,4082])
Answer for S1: 0.095 mag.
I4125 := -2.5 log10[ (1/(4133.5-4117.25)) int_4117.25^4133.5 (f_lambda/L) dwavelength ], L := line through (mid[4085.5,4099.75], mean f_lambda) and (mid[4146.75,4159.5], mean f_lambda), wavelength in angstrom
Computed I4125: 0.110 mag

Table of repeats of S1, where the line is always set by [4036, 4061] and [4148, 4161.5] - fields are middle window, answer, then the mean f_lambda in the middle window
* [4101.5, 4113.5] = 0.02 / 27.7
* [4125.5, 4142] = 0.14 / 25.2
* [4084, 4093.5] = -0.16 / 32.4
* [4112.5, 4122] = -0.03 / 29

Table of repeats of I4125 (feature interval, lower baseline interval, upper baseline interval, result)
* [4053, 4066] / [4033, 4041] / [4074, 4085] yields 0.16 mag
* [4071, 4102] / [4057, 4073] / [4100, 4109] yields -0.11 mag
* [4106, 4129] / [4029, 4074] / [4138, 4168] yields -0.03 mag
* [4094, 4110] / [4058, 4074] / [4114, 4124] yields 0.01 mag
